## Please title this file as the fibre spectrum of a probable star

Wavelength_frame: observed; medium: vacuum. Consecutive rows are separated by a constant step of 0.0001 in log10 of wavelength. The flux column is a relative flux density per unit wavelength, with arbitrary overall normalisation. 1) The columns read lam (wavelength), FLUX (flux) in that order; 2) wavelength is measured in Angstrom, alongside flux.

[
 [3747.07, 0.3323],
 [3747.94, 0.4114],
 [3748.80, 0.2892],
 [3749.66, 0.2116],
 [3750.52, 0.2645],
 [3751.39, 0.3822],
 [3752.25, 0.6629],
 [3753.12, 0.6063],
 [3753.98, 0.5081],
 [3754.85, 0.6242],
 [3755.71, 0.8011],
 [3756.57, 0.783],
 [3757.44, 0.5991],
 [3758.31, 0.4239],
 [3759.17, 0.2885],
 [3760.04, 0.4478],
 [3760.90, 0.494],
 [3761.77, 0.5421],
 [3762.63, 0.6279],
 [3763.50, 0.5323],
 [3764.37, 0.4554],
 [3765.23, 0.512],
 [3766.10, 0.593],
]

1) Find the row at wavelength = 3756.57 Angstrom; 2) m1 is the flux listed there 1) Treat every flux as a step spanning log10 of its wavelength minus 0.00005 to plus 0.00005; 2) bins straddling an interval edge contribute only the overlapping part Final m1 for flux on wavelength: 0.783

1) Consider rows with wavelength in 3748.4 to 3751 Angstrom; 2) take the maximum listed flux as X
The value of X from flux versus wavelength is 0.2892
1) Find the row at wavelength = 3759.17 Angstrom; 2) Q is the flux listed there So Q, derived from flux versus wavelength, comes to 0.2885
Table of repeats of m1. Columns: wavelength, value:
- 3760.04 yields 0.4478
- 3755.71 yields 0.8011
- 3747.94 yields 0.4114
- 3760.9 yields 0.494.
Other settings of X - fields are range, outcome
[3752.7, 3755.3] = 0.6242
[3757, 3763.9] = 0.6279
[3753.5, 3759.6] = 0.8011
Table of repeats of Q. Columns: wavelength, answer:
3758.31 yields 0.4239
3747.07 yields 0.3323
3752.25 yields 0.6629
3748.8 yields 0.2892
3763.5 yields 0.5323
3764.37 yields 0.4554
